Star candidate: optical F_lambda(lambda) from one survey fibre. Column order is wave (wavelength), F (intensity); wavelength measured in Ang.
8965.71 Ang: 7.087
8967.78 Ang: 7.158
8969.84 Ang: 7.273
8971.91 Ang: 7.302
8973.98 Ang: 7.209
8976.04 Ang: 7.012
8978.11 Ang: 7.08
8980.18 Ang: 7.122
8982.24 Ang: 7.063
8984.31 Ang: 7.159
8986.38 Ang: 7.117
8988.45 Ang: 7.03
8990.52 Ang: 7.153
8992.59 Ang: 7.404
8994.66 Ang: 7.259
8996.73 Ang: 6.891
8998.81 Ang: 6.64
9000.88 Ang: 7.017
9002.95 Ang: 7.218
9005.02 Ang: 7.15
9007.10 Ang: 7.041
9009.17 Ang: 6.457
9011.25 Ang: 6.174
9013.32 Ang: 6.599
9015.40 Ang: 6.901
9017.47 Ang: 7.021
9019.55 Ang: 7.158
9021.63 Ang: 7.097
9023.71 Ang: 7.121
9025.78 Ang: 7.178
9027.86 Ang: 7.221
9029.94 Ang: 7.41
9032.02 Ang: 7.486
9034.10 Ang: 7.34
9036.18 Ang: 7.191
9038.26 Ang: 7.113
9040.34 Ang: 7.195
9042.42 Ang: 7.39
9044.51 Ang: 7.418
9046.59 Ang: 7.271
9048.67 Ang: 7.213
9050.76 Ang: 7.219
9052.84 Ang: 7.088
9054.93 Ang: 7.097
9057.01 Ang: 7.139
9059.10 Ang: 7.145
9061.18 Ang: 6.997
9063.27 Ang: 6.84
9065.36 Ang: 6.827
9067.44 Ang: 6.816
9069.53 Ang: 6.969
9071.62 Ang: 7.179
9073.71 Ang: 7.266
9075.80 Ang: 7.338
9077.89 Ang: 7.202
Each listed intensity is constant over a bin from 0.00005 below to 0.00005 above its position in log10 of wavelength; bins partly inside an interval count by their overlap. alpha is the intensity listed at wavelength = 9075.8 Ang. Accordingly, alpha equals 7.338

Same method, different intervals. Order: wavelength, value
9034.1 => 7.34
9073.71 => 7.266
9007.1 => 7.041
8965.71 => 7.087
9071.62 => 7.179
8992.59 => 7.404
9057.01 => 7.139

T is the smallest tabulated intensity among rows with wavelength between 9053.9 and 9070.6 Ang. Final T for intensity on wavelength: 6.816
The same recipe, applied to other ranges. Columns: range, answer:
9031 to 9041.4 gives 7.113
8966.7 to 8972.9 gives 7.158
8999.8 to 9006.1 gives 7.017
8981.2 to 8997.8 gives 6.891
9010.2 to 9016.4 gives 6.174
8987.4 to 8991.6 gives 7.03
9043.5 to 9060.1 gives 7.088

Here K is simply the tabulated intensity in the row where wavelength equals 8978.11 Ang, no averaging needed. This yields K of 7.08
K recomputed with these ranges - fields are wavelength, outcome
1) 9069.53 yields 6.969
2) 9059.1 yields 7.145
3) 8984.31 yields 7.159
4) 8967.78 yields 7.158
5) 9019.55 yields 7.158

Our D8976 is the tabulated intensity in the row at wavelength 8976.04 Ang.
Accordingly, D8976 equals 7.012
